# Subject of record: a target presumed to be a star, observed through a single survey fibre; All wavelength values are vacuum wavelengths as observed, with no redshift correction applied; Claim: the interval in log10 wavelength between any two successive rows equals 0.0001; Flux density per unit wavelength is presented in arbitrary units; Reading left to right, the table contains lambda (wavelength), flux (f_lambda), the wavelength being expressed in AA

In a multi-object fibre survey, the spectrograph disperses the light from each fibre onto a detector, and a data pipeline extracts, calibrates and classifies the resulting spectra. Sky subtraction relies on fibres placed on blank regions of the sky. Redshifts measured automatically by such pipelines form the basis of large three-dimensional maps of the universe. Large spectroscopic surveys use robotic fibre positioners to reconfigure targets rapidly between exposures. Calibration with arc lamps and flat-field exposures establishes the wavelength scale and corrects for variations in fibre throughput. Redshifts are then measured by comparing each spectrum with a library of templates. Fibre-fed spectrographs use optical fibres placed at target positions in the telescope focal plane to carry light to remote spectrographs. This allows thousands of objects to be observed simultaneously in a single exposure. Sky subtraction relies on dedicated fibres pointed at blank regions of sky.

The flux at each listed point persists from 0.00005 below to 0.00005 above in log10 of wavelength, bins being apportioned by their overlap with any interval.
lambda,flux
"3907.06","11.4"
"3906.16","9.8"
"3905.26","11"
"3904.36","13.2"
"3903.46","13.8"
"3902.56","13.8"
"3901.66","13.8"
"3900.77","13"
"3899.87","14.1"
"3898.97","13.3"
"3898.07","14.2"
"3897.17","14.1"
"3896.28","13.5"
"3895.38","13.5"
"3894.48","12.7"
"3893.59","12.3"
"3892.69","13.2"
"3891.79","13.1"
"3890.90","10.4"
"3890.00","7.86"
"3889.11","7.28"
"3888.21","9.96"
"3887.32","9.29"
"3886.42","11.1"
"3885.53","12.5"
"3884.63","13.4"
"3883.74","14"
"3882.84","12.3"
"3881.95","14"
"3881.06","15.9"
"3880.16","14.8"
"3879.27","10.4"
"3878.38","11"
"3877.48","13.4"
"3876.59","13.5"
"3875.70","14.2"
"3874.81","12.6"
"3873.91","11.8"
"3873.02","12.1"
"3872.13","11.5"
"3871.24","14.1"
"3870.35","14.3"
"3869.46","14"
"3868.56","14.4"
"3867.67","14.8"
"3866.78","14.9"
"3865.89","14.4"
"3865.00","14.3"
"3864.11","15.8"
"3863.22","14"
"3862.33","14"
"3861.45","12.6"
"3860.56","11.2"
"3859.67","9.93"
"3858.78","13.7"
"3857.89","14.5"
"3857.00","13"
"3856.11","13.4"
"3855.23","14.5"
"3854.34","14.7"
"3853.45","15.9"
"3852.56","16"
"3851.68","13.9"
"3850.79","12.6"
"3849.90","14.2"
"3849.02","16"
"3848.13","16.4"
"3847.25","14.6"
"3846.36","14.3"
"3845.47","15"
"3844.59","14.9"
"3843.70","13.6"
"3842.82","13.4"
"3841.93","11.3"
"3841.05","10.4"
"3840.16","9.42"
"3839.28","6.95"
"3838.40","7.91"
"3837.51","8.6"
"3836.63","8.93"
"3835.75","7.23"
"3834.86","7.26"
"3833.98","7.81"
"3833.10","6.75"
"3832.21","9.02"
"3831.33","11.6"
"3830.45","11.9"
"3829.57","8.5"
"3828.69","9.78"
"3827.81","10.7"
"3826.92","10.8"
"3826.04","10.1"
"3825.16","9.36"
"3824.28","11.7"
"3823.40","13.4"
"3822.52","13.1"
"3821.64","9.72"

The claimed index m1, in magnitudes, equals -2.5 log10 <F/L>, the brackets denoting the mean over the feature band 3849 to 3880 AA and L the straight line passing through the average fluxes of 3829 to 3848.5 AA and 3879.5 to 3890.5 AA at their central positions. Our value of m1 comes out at -0.20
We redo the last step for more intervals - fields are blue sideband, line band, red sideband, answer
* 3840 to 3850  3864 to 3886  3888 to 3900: -0.06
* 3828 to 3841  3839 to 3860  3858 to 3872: -0.20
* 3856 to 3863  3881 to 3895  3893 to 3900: 0.13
